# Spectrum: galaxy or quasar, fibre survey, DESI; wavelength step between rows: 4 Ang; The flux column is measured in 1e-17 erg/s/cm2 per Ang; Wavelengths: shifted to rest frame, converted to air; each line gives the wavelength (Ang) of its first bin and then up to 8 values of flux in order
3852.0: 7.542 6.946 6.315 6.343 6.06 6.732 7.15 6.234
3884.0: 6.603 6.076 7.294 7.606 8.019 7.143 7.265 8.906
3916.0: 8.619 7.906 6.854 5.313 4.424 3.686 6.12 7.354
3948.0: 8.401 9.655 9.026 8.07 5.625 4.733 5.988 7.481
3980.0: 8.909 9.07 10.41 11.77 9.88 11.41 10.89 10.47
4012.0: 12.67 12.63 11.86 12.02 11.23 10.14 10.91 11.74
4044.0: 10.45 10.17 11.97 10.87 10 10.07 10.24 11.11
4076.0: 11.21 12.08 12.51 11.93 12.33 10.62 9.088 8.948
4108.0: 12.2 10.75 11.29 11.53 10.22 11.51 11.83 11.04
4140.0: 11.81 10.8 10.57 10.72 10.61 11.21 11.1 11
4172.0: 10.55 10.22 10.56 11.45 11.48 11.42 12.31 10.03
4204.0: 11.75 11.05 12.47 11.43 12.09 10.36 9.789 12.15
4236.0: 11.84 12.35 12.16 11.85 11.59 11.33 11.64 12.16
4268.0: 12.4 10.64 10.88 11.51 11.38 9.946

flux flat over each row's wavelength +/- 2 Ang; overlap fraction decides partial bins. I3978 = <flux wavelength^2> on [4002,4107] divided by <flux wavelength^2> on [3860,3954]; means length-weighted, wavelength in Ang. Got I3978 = 1.7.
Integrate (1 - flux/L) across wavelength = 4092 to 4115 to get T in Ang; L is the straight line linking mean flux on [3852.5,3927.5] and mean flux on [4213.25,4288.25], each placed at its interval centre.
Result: -2.0 Ang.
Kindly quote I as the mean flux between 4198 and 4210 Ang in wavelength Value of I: 10.9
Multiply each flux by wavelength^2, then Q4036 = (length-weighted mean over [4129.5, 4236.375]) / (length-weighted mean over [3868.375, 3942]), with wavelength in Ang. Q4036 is 1.90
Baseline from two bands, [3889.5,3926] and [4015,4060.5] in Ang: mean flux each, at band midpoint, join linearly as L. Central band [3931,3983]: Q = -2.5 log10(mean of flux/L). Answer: 0.28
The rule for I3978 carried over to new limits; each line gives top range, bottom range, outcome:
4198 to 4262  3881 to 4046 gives 1.51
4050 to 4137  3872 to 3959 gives 1.70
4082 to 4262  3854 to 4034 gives 1.53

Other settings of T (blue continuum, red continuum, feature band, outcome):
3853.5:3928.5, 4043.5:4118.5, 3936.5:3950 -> 2.1 Ang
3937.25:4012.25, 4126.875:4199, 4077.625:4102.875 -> -2.9 Ang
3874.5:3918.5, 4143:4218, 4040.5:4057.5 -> -2.9 Ang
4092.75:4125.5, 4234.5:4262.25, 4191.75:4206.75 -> 0.1 Ang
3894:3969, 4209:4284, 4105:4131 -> -3.8 Ang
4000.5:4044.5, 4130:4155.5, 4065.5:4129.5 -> 0.7 Ang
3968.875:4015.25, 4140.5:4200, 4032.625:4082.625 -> -3.1 Ang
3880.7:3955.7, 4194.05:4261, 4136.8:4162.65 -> -1.3 Ang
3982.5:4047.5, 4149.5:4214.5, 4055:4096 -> -0.4 Ang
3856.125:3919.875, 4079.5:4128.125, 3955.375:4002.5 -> 1.6 Ang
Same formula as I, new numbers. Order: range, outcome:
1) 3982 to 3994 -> 10.4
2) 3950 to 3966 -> 8.09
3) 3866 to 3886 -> 6.56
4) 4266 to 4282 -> 11.4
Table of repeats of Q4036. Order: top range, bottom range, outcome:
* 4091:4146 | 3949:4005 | 1.35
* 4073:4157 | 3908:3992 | 1.62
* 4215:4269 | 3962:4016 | 1.41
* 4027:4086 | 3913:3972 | 1.70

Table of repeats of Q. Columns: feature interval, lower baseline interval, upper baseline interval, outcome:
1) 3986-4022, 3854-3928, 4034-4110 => -0.19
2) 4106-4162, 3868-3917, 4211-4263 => -0.09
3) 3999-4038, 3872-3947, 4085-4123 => -0.24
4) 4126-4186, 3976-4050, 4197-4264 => 0.03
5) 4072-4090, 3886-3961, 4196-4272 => -0.25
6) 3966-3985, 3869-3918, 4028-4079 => 0.26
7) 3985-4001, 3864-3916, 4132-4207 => -0.24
